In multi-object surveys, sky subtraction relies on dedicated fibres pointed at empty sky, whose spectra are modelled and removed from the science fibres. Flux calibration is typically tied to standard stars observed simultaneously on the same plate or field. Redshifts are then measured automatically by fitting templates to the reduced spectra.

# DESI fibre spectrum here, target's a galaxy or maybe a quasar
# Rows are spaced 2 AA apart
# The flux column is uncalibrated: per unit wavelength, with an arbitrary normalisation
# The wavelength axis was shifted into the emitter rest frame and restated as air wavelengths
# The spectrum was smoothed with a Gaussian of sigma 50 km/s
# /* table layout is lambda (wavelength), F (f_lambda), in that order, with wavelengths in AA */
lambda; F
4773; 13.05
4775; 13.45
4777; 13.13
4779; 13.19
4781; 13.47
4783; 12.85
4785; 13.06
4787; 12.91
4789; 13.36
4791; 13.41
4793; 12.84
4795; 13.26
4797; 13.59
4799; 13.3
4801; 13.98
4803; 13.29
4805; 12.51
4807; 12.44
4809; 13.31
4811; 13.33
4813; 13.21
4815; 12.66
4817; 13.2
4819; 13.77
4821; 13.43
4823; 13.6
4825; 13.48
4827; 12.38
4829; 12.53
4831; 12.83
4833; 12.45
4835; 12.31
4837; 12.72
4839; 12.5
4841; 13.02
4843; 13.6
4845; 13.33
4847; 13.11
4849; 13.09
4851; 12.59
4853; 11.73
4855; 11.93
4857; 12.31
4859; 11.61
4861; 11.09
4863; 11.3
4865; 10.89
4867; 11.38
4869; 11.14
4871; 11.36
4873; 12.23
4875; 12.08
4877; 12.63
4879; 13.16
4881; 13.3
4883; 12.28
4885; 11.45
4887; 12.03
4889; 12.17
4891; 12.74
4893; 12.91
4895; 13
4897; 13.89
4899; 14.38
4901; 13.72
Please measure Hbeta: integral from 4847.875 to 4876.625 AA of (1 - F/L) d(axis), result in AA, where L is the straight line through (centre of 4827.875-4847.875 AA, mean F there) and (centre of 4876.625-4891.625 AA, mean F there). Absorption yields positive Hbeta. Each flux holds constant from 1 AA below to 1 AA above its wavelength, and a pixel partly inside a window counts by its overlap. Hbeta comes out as 1.9 AA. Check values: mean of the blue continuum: 12.8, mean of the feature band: 11.8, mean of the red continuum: 12.5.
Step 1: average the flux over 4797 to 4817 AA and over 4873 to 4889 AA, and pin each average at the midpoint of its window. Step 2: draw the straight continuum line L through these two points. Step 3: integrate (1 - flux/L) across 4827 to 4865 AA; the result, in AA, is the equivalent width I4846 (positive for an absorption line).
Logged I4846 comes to 1.0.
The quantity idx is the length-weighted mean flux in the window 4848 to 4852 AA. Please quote 12.8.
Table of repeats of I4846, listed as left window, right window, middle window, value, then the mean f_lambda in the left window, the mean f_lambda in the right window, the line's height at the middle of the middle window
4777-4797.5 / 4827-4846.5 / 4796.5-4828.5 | -0.5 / 13.2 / 12.8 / 13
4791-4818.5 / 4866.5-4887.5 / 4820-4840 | 0.0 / 13.2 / 12.1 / 12.8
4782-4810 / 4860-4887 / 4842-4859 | -0.5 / 13.2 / 11.9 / 12.3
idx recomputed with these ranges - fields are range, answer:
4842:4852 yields 13.1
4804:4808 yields 12.5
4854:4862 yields 11.7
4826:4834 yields 12.5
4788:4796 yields 13.2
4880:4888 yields 12.3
